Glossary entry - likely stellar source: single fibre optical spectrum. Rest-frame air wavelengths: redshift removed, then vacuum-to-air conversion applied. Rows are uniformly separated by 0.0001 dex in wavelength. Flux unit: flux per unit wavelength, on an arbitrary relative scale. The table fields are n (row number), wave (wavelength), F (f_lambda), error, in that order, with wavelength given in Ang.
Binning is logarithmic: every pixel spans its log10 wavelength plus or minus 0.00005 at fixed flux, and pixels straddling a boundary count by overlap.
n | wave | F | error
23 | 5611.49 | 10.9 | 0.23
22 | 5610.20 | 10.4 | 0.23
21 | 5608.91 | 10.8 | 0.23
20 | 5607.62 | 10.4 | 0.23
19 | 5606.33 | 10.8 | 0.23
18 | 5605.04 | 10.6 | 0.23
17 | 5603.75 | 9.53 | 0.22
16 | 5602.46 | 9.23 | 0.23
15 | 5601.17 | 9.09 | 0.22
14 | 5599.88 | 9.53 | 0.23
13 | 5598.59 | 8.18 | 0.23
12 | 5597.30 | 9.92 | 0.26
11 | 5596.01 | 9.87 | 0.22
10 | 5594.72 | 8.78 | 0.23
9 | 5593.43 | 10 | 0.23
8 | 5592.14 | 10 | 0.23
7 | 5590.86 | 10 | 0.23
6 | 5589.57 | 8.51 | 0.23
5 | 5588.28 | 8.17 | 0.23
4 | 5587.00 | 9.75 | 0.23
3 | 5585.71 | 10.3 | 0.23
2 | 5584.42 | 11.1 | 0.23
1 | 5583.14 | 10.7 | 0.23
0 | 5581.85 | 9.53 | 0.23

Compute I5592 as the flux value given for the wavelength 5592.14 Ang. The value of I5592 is 10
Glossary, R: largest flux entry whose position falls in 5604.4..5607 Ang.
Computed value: 10.8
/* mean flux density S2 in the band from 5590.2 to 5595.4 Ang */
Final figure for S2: 9.69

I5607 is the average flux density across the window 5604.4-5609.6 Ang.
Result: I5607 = 10.7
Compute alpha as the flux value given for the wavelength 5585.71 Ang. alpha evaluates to 10.3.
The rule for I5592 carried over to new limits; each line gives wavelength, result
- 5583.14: 10.7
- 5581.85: 9.53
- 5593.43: 10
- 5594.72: 8.78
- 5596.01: 9.87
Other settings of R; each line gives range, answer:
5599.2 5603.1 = 9.53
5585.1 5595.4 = 10.3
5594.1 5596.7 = 9.87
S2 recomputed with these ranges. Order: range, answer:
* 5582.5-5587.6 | 10.5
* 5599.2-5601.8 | 9.29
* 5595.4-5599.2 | 9.32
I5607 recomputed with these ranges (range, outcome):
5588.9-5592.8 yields 9.5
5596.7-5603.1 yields 9.18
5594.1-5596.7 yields 9.33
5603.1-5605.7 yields 10.1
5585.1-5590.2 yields 9.18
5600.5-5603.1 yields 9.16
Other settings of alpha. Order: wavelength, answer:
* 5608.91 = 10.8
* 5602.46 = 9.23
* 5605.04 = 10.6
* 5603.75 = 9.53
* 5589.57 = 8.51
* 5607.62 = 10.4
